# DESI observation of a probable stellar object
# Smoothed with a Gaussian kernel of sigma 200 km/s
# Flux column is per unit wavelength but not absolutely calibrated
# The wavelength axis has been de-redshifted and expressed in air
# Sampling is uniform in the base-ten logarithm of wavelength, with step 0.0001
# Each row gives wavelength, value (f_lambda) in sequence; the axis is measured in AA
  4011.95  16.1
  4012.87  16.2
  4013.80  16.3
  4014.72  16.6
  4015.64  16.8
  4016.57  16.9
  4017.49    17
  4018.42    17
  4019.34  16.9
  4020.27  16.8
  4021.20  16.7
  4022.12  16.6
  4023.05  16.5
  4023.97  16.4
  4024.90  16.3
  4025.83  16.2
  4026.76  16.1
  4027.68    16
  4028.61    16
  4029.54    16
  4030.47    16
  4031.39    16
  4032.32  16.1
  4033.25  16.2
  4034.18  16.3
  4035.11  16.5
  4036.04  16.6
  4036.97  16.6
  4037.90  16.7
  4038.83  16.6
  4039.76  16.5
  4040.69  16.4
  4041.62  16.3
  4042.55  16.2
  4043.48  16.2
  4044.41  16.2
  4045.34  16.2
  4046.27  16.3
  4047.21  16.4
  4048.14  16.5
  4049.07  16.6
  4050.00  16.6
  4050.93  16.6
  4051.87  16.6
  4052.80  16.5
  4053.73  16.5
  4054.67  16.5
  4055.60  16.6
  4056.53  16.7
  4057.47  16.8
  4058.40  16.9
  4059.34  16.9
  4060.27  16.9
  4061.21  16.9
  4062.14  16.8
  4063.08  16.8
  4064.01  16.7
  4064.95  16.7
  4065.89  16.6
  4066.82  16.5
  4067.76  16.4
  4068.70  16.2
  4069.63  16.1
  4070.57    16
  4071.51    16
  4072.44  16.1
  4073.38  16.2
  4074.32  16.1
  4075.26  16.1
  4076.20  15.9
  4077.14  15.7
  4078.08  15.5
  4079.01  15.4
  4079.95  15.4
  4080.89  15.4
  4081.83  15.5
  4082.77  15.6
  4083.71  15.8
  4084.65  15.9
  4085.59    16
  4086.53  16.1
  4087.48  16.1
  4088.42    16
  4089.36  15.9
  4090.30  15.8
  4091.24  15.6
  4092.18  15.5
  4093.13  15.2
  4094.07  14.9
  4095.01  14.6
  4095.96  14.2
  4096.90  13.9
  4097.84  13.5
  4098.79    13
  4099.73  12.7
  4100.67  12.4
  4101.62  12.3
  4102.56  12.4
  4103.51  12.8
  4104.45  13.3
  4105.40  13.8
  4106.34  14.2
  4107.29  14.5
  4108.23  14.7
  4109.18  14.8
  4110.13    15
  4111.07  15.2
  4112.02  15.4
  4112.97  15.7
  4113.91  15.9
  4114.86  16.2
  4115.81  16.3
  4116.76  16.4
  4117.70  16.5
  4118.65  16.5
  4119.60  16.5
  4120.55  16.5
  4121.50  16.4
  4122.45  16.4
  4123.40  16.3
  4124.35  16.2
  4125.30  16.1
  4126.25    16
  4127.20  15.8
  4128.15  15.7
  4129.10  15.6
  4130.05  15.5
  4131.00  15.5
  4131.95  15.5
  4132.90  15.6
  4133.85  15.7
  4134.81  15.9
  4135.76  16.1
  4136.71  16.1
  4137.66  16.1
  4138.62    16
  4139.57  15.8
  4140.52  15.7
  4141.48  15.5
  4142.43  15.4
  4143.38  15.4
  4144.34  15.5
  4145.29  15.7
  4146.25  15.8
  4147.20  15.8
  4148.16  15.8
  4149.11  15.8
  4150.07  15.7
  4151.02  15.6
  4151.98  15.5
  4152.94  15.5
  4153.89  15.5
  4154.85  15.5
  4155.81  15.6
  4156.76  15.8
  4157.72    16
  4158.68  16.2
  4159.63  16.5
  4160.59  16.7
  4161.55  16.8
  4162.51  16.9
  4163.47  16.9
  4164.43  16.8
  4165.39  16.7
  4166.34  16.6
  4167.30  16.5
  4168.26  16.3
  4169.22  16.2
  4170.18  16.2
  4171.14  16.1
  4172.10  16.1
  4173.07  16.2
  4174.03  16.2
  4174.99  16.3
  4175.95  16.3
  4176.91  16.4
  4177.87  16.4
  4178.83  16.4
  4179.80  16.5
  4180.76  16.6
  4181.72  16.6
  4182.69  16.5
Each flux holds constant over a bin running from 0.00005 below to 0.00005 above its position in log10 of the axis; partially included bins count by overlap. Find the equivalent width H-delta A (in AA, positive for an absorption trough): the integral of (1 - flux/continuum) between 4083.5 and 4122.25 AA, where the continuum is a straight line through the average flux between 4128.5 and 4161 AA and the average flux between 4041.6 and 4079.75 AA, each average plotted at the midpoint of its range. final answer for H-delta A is 2.60 AA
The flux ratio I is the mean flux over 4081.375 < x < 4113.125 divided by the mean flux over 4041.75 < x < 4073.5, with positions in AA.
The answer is 0.9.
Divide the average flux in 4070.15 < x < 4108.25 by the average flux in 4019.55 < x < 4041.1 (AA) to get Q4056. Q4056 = 0.9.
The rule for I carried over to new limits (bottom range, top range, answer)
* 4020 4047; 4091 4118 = 0.89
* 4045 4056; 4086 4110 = 0.87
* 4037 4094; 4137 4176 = 0.99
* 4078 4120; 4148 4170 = 1.08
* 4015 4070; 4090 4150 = 0.92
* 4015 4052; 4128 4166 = 0.97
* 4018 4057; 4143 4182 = 0.98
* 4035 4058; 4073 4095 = 0.95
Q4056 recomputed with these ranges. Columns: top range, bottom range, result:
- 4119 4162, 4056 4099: 1.00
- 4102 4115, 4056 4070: 0.87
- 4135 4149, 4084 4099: 1.04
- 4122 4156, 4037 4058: 0.96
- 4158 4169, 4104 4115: 1.12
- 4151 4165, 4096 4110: 1.19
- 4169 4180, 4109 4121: 1.02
